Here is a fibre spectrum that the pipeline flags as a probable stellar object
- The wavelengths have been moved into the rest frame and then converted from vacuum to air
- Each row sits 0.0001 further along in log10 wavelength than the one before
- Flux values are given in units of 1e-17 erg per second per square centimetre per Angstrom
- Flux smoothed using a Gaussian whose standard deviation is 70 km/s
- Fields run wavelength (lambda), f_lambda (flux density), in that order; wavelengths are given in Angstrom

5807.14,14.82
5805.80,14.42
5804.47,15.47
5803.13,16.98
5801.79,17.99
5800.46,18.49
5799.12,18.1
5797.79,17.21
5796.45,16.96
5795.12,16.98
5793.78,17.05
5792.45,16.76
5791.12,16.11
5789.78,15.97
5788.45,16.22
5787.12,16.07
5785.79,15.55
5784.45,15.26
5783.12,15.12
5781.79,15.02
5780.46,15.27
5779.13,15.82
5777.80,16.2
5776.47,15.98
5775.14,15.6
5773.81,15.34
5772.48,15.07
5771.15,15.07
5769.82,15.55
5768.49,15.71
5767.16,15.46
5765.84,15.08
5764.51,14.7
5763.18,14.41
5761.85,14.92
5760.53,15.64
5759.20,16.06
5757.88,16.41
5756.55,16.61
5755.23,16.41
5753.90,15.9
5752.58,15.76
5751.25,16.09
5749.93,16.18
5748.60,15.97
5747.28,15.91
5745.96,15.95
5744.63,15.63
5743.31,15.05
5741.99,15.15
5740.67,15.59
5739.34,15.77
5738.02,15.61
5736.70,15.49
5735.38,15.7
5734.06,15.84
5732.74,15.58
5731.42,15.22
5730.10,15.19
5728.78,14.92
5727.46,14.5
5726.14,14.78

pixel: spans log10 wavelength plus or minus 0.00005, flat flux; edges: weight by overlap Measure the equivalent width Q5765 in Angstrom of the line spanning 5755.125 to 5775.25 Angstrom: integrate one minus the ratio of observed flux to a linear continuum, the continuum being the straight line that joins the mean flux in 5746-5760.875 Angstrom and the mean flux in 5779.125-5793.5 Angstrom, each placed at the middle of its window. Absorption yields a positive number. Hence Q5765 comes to 0.6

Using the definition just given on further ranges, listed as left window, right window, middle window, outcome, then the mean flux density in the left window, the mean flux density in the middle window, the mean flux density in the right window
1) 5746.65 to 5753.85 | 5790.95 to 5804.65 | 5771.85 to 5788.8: 1.2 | 16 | 15.6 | 17.2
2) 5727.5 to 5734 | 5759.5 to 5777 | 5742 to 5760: -0.8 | 15.2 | 16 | 15.3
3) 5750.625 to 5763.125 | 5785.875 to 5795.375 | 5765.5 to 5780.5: 0.6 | 15.9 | 15.5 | 16.4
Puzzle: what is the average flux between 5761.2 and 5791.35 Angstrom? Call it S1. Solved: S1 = 15.4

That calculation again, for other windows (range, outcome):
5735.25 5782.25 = 15.6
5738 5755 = 15.7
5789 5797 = 16.6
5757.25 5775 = 15.3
